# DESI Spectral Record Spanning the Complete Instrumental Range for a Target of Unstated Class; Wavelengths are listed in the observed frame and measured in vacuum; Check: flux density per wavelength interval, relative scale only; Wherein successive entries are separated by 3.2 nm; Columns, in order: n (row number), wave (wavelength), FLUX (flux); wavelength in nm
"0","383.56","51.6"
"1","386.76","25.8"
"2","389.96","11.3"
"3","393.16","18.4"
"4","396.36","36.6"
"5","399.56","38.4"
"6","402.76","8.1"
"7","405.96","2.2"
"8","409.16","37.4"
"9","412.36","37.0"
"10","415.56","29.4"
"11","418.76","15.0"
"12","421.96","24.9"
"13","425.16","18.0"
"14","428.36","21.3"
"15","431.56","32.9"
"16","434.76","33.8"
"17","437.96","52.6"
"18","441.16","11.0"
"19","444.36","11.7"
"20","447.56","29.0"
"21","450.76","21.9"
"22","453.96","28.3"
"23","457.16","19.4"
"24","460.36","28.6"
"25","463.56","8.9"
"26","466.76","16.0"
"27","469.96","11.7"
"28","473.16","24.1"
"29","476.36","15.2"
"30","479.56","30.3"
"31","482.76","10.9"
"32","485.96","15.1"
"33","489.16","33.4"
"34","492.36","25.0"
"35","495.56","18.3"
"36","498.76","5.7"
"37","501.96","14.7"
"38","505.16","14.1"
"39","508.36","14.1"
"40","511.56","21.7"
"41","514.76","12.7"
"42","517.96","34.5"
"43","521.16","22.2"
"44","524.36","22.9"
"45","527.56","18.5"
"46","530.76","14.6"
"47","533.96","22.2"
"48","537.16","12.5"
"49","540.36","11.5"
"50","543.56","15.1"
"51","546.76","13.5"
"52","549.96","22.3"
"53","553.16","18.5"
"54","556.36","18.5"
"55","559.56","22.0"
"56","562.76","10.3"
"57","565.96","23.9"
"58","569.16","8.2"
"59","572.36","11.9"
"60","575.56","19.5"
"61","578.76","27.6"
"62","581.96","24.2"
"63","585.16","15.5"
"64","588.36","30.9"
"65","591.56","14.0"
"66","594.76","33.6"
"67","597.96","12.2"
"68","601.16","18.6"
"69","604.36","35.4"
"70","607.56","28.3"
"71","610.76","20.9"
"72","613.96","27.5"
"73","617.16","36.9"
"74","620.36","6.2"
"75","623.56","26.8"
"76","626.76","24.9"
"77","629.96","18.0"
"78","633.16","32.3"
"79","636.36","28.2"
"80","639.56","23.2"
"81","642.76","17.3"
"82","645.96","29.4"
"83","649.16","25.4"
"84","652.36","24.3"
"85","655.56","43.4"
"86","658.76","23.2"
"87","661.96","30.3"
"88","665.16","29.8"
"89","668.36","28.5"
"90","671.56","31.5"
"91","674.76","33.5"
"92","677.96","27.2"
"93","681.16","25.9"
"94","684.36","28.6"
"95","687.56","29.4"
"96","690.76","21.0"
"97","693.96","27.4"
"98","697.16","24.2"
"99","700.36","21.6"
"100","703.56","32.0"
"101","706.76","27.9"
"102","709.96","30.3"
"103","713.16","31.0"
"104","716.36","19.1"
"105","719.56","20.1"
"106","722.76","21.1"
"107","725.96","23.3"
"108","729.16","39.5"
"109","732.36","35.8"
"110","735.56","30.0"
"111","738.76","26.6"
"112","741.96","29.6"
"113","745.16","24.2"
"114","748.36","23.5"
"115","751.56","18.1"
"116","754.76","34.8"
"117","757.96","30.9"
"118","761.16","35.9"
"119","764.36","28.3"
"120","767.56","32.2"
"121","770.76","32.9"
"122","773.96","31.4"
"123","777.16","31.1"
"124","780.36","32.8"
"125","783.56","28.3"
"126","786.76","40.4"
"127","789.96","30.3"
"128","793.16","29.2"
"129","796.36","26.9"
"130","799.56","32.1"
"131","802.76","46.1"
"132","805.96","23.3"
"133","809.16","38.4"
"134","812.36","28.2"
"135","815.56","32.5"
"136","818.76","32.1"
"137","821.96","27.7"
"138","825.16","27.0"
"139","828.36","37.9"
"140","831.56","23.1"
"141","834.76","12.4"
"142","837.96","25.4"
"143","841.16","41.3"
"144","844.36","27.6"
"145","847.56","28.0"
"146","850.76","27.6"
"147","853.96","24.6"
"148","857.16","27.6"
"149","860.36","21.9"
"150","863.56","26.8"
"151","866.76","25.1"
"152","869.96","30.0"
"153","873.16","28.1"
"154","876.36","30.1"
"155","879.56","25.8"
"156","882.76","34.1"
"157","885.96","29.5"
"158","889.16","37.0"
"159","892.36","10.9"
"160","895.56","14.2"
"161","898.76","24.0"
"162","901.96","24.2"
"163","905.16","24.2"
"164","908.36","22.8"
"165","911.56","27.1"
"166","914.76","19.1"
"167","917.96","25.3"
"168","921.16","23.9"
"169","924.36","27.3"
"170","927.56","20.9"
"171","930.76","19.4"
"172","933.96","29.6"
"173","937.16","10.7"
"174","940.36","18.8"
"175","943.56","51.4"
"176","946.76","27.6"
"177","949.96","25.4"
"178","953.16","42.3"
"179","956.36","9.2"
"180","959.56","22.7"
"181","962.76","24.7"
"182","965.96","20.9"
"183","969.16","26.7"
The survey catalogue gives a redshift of 0.617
